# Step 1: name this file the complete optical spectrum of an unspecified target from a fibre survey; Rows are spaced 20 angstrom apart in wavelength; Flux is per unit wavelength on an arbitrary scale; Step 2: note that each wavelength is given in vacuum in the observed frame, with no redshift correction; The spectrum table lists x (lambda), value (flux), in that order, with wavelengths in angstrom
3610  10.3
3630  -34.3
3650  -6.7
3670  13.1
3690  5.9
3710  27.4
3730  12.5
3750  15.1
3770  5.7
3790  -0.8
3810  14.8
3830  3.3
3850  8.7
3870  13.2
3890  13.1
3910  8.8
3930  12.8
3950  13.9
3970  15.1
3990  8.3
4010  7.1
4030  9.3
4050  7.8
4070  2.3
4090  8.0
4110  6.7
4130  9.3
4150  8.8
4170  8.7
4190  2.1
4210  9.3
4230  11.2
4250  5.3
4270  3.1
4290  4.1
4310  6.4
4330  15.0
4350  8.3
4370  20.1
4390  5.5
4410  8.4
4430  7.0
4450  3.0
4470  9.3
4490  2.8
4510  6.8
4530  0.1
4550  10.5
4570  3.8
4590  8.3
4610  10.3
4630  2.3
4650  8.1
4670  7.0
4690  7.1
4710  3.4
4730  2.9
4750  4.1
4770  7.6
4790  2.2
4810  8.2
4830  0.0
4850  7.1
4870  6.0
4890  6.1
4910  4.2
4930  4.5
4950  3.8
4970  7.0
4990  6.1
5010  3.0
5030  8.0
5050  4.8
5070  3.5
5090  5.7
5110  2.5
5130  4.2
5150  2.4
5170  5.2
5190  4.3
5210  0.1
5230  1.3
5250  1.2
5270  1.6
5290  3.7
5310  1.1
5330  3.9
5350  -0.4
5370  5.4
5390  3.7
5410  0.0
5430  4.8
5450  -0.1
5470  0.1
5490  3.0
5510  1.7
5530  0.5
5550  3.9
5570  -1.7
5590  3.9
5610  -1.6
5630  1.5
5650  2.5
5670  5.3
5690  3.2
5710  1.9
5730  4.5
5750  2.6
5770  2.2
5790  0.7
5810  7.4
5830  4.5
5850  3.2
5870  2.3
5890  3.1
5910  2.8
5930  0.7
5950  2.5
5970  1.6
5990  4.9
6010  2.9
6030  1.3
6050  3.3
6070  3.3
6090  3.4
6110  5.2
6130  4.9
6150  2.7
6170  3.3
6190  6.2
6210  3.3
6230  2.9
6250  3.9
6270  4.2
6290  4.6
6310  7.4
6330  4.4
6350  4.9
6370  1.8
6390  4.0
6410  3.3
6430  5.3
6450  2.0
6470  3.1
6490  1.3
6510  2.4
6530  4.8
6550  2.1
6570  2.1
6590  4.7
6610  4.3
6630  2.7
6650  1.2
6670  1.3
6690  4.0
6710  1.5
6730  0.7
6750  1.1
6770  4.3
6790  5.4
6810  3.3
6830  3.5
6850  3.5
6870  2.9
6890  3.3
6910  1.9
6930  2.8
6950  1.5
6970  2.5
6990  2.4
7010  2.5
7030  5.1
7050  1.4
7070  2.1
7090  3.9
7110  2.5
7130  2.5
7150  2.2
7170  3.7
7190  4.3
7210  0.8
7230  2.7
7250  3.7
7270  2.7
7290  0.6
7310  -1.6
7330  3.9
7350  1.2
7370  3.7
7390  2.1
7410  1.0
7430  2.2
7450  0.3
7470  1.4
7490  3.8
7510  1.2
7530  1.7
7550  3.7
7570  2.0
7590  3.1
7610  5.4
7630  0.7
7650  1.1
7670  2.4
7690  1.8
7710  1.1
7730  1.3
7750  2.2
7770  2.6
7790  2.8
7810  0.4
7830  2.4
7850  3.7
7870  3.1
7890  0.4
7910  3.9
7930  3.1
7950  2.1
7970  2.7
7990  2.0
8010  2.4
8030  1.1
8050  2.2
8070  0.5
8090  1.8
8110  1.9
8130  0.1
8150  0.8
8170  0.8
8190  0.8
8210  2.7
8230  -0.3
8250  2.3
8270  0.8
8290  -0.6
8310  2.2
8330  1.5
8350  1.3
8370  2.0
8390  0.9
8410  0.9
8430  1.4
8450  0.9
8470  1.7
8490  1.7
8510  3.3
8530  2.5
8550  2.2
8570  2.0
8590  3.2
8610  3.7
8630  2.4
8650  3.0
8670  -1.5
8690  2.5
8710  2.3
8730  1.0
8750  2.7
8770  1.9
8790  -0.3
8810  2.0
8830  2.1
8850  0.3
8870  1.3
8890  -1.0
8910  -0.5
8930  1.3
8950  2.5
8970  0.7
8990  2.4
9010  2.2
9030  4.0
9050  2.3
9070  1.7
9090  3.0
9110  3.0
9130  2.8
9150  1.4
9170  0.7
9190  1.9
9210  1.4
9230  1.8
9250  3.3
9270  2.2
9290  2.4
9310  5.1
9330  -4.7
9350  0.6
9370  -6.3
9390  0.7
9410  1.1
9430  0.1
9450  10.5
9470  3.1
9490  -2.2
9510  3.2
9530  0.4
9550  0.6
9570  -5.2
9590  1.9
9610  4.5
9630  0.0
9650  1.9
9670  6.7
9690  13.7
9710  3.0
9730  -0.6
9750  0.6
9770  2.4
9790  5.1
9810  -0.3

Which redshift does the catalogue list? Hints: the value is 1.597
